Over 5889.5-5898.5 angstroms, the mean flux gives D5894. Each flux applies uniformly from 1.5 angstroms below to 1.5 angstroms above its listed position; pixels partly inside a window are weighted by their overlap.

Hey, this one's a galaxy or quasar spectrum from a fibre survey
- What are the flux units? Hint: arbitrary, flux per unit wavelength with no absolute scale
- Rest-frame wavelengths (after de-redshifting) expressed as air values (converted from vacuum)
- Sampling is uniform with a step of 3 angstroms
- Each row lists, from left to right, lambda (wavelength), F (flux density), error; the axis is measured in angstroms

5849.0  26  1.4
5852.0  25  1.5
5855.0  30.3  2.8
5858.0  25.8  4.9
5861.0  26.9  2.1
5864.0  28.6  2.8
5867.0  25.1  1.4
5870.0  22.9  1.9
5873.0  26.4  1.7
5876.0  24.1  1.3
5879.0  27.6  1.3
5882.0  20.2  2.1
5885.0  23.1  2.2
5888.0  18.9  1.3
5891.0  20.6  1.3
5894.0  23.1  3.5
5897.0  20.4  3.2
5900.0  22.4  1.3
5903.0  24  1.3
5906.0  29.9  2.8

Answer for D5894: 21.4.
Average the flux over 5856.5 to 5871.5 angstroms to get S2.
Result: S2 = 25.9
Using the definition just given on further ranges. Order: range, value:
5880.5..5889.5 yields 20.7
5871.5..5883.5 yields 24.6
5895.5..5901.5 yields 21.4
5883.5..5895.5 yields 21.4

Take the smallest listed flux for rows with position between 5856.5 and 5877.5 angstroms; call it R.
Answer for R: 22.9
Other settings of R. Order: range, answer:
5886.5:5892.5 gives 18.9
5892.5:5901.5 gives 20.4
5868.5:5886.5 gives 20.2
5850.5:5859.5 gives 25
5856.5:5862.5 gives 25.8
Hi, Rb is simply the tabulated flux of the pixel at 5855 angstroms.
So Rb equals 30.3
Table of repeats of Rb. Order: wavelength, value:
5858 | 25.8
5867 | 25.1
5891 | 20.6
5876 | 24.1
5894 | 23.1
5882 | 20.2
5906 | 29.9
